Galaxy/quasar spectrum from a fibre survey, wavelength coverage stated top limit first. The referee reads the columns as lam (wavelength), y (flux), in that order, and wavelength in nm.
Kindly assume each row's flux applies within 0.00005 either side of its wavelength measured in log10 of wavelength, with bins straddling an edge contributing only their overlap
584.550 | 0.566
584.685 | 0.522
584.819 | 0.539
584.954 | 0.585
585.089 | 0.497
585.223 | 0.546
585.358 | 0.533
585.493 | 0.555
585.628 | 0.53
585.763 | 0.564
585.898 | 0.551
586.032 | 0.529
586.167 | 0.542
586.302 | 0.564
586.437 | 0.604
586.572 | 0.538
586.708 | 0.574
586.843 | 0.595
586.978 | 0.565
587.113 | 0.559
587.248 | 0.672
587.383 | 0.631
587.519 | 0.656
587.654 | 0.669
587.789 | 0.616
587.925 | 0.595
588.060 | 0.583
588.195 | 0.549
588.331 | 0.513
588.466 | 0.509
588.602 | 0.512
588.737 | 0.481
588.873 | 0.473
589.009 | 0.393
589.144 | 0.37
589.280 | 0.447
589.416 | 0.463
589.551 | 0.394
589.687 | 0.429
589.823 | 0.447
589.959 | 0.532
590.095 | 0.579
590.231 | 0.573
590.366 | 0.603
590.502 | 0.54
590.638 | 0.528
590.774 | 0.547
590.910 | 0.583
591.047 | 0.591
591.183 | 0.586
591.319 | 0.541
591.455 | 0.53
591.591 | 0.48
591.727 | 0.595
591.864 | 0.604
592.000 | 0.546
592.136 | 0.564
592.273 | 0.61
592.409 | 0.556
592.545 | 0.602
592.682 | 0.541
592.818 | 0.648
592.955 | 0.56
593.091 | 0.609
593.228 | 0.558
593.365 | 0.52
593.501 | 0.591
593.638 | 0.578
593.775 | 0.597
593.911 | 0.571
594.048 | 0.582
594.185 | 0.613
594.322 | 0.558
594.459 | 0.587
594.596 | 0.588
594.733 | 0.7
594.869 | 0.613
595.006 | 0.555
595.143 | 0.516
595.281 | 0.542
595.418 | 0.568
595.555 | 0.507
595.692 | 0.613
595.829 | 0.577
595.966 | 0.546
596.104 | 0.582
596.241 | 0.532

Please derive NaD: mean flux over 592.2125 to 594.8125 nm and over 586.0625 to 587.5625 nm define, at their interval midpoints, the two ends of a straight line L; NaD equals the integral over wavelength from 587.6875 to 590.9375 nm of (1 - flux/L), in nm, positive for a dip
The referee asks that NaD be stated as 0.42 nm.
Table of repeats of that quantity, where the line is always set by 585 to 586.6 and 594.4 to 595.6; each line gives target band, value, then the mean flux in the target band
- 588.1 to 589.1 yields 0.12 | 0.49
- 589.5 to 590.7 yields 0.10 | 0.516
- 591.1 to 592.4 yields 0.01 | 0.562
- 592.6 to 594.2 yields -0.02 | 0.58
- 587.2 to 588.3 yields -0.13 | 0.617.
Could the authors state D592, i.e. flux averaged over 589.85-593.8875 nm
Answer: 0.568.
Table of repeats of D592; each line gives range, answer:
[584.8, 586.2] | 0.543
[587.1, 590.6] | 0.53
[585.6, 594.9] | 0.557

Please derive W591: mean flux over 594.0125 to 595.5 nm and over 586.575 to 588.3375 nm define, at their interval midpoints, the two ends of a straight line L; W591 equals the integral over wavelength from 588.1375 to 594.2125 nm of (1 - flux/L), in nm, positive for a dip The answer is 0.54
